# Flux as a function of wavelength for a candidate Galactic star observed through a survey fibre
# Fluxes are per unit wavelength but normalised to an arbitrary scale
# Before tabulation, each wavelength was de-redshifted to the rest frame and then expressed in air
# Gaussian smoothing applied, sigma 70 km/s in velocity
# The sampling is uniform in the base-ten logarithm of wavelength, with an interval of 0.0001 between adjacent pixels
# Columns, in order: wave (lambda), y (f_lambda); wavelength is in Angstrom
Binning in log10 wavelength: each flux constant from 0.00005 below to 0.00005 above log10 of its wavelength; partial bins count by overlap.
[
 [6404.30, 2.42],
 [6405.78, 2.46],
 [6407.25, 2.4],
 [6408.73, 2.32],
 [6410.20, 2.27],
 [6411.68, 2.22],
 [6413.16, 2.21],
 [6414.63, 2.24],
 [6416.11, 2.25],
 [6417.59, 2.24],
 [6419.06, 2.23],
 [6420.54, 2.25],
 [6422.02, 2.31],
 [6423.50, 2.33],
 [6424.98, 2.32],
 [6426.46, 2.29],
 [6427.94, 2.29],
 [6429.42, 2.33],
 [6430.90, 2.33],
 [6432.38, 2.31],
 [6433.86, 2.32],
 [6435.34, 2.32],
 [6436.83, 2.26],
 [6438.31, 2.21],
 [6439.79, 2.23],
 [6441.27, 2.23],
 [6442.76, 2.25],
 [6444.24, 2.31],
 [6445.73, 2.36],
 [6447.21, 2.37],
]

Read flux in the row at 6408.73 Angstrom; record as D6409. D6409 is 2.32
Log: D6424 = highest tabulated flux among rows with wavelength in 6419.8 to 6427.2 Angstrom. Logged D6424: 2.33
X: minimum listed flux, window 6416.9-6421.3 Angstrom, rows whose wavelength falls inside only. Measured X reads 2.23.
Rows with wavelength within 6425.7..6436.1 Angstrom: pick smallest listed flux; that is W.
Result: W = 2.29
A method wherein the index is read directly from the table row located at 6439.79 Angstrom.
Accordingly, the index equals 2.23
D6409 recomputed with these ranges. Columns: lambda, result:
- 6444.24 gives 2.31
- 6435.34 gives 2.32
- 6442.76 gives 2.25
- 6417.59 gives 2.24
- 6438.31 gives 2.21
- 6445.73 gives 2.36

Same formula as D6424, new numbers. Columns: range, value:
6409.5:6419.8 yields 2.27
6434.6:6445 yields 2.32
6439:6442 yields 2.23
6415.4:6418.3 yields 2.25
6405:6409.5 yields 2.46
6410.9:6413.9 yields 2.22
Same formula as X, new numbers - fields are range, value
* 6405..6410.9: 2.27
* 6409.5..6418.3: 2.21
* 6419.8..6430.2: 2.25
